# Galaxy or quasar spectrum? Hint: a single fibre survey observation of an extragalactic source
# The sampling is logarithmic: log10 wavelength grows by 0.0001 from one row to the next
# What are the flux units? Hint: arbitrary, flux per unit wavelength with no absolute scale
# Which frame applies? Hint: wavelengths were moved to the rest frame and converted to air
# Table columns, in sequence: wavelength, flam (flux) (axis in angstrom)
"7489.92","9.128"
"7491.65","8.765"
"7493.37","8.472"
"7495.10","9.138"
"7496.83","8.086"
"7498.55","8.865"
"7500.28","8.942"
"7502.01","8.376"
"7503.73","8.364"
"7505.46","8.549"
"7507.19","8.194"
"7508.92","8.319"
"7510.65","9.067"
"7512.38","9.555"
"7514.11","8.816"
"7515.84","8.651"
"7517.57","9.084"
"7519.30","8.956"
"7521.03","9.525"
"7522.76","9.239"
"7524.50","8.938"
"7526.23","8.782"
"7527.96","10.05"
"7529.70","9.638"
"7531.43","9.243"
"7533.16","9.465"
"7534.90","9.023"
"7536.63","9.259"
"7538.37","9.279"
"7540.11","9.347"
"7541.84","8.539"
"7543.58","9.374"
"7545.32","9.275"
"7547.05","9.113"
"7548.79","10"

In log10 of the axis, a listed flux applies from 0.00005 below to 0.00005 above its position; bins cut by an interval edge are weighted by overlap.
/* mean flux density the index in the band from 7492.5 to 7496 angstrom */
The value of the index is 8.79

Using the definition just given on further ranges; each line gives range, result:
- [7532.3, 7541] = 9.27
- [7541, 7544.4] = 8.95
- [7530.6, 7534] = 9.37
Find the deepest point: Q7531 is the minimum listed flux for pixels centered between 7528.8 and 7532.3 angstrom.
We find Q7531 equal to 9.243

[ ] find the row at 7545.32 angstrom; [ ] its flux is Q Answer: 9.275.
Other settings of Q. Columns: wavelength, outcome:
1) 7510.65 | 9.067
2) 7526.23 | 8.782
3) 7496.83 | 8.086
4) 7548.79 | 10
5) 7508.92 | 8.319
